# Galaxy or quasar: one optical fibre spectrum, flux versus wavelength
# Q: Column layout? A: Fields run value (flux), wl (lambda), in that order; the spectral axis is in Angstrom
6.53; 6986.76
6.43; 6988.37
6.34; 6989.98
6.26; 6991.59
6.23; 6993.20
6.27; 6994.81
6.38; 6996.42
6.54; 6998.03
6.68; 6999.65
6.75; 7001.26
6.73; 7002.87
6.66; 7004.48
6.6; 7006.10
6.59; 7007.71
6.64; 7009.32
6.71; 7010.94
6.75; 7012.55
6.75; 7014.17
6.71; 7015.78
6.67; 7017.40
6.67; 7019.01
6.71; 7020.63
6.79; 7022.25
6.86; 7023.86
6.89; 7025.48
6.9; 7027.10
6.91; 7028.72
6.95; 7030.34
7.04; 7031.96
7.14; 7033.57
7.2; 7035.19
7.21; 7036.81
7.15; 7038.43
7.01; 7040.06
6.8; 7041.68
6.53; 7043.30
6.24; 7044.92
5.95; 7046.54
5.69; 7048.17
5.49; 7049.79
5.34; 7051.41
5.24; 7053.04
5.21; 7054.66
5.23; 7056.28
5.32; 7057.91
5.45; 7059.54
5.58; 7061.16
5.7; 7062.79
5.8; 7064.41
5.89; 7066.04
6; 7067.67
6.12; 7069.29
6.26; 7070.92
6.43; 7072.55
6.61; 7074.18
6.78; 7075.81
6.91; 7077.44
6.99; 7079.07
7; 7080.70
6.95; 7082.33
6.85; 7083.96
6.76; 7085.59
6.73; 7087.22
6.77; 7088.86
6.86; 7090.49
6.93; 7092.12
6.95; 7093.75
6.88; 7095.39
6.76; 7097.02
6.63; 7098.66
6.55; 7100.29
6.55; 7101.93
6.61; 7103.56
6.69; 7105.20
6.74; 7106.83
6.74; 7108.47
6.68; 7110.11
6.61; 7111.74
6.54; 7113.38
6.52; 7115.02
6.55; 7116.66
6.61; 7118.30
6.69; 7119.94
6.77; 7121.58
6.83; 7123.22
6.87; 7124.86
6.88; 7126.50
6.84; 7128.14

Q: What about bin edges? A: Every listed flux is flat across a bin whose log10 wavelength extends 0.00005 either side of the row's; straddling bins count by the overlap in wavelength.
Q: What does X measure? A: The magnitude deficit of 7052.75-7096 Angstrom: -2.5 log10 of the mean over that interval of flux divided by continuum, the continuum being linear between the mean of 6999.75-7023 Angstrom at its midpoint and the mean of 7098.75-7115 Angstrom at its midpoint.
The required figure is 0.056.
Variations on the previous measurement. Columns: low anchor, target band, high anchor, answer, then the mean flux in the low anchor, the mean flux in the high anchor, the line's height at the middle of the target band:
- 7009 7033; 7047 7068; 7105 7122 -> 0.22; 6.8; 6.64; 6.74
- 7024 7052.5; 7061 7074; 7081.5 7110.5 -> 0.11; 6.6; 6.76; 6.68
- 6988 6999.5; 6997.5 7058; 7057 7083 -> -0.04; 6.36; 6.23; 6.3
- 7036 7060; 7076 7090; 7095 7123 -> -0.08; 6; 6.65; 6.37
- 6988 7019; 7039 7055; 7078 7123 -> 0.11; 6.57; 6.74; 6.64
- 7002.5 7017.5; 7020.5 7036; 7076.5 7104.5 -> -0.04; 6.68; 6.8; 6.71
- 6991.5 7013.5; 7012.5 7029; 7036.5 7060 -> -0.07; 6.57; 5.97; 6.33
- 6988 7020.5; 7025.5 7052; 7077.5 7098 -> 0.01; 6.57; 6.87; 6.69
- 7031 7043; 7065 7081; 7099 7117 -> 0.06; 7.05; 6.62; 6.83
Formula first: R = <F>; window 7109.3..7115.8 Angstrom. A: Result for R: 6.59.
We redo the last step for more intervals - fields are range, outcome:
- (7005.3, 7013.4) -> 6.66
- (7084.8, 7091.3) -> 6.78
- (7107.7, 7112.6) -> 6.68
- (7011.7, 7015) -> 6.76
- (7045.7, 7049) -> 5.82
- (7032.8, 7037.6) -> 7.18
